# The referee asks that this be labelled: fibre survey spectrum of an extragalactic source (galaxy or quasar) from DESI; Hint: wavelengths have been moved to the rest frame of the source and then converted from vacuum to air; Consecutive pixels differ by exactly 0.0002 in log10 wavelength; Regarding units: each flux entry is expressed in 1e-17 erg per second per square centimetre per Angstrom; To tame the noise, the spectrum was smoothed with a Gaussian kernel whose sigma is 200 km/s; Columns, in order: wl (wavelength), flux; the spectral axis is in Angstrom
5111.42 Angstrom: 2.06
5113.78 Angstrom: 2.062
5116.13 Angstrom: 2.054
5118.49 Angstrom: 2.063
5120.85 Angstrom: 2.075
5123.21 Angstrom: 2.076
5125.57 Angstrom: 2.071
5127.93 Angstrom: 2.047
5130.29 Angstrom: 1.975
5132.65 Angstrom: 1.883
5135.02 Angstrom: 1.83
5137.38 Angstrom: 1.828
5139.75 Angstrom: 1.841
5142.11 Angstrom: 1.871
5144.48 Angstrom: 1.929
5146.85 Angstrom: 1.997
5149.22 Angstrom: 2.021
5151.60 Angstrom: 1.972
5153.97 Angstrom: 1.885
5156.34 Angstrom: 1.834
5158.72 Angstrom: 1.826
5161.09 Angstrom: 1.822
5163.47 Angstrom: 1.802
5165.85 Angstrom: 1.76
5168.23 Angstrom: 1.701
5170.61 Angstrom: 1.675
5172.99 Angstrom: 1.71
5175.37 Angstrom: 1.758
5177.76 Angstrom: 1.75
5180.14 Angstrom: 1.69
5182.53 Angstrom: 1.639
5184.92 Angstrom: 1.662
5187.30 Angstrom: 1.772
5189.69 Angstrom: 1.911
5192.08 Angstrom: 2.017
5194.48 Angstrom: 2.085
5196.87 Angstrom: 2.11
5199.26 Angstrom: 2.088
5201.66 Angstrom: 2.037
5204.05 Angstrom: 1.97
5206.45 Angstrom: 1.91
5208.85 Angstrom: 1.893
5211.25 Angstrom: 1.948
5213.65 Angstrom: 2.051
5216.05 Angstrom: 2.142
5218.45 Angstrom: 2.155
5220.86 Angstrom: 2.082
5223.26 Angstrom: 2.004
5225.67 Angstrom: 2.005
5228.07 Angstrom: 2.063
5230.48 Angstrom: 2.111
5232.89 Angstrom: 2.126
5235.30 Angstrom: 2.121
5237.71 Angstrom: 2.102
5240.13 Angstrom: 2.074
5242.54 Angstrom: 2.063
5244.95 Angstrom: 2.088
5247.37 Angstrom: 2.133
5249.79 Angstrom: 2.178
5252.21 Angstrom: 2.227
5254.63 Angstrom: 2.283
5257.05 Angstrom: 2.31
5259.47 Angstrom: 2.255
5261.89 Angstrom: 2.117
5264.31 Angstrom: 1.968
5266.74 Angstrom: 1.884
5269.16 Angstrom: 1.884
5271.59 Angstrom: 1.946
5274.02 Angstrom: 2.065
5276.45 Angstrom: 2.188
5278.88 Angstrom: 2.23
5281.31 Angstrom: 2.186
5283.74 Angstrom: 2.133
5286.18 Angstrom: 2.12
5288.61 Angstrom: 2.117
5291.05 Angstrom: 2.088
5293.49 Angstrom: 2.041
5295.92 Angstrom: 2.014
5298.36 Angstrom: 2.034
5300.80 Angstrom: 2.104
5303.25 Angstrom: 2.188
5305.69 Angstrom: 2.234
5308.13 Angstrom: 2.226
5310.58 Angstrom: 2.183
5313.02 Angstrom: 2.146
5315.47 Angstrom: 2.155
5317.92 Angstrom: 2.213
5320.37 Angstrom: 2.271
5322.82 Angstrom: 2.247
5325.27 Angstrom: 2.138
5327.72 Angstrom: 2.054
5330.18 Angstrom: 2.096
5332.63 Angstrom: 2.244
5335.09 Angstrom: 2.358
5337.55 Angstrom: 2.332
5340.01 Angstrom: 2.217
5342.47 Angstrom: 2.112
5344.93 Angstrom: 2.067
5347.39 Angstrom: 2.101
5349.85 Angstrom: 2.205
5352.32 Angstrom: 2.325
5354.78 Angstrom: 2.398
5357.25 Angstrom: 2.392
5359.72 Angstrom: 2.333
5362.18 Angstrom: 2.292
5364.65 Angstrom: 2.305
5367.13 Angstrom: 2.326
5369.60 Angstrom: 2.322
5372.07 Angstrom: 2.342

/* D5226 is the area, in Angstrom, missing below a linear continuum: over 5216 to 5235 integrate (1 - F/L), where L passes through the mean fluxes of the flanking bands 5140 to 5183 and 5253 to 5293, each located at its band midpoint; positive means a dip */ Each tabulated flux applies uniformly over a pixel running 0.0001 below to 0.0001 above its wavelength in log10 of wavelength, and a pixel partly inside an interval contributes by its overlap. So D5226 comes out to -0.9 Angstrom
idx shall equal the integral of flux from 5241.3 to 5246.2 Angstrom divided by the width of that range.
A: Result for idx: 2.08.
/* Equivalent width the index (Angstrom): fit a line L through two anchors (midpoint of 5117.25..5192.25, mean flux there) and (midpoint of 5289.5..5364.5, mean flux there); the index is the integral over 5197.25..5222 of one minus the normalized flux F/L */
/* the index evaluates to -0.8 Angstrom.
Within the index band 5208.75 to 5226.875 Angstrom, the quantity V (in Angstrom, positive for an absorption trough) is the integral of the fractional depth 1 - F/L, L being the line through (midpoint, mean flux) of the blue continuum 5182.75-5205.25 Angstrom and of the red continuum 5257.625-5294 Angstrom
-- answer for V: -0.5 Angstrom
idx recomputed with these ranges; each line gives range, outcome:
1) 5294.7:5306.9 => 2.12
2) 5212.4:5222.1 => 2.11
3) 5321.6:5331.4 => 2.13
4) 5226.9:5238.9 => 2.1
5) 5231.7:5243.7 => 2.1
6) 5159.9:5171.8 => 1.75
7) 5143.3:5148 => 1.96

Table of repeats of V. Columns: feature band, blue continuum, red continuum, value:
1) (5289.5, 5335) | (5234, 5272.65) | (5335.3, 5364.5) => 0.91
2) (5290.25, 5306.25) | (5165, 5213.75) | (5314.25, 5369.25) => 0.26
